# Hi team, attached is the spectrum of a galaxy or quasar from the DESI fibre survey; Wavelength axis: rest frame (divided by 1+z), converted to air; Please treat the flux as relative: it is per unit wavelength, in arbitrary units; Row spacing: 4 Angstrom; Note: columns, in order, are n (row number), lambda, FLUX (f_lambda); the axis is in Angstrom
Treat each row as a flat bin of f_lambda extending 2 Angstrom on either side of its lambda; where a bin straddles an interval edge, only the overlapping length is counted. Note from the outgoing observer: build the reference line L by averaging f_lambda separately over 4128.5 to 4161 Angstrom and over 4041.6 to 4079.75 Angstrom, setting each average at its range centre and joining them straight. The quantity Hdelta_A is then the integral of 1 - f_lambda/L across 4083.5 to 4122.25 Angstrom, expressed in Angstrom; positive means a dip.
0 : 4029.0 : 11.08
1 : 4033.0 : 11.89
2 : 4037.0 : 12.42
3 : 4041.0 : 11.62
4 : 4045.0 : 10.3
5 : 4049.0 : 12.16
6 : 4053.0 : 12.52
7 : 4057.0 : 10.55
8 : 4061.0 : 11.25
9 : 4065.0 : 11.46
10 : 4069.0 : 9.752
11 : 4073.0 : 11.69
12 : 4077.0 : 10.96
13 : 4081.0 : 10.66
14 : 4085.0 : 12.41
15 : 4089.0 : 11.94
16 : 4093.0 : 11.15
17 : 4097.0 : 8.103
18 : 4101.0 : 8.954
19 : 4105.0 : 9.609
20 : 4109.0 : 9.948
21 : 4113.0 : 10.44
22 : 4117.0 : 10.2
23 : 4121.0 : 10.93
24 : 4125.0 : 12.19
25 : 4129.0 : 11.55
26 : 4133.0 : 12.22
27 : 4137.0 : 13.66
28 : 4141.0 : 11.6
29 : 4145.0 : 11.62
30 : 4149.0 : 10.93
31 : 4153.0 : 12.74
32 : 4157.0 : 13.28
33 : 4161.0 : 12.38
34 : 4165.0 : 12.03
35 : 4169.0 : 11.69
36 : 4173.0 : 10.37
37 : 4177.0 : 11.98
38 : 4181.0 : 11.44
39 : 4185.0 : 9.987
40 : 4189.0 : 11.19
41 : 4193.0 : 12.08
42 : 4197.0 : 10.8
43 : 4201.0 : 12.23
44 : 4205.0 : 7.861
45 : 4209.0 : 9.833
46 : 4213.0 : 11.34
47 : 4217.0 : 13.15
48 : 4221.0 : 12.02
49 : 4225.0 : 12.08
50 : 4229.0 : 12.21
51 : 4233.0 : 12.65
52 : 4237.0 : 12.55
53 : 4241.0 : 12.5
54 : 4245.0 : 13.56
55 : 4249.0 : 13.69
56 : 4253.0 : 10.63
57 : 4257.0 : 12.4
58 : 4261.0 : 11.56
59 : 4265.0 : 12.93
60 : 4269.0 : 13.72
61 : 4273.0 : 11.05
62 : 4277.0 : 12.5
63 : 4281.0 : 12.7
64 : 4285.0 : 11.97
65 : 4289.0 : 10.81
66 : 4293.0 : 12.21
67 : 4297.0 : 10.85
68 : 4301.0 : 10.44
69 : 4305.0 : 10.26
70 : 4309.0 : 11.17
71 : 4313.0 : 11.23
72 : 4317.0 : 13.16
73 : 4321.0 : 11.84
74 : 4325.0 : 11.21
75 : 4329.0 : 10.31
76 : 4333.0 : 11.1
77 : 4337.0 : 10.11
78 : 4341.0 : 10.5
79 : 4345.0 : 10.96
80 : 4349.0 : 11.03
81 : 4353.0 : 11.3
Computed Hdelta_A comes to 4.56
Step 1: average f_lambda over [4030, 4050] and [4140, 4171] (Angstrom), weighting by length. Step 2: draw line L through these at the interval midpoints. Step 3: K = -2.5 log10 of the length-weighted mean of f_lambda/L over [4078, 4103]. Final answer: 0.12 mag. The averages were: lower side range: 11.6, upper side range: 12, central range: 10.6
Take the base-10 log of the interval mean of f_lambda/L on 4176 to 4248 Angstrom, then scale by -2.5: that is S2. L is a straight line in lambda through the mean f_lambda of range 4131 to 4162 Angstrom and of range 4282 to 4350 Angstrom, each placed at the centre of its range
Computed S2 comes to 0.02 mag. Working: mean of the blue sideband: 12.3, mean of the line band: 11.7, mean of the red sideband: 11.2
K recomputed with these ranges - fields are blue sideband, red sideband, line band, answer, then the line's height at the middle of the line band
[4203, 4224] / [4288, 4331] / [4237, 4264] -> -0.13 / 11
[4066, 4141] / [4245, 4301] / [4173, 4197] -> 0.03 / 11.5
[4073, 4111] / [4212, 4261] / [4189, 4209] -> 0.11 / 11.9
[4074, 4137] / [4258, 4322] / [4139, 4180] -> -0.07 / 11.1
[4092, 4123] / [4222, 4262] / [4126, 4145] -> -0.17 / 10.4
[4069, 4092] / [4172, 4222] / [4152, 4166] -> -0.13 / 11.2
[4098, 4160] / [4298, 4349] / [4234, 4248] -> -0.16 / 11.1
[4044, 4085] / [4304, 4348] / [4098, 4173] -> -0.02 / 11.2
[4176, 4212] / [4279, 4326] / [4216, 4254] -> -0.14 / 11.1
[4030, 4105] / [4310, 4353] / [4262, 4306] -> -0.06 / 11.1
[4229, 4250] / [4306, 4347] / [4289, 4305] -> 0.07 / 11.7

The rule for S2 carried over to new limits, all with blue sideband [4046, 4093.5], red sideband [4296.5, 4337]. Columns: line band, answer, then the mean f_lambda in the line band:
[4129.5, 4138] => -0.12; 12.6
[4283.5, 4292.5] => -0.03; 11.5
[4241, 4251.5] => -0.19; 13.3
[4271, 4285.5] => -0.09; 12.1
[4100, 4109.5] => 0.19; 9.49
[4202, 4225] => 0.02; 11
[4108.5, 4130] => 0.04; 10.9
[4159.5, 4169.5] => -0.07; 12.1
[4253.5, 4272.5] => -0.11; 12.4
